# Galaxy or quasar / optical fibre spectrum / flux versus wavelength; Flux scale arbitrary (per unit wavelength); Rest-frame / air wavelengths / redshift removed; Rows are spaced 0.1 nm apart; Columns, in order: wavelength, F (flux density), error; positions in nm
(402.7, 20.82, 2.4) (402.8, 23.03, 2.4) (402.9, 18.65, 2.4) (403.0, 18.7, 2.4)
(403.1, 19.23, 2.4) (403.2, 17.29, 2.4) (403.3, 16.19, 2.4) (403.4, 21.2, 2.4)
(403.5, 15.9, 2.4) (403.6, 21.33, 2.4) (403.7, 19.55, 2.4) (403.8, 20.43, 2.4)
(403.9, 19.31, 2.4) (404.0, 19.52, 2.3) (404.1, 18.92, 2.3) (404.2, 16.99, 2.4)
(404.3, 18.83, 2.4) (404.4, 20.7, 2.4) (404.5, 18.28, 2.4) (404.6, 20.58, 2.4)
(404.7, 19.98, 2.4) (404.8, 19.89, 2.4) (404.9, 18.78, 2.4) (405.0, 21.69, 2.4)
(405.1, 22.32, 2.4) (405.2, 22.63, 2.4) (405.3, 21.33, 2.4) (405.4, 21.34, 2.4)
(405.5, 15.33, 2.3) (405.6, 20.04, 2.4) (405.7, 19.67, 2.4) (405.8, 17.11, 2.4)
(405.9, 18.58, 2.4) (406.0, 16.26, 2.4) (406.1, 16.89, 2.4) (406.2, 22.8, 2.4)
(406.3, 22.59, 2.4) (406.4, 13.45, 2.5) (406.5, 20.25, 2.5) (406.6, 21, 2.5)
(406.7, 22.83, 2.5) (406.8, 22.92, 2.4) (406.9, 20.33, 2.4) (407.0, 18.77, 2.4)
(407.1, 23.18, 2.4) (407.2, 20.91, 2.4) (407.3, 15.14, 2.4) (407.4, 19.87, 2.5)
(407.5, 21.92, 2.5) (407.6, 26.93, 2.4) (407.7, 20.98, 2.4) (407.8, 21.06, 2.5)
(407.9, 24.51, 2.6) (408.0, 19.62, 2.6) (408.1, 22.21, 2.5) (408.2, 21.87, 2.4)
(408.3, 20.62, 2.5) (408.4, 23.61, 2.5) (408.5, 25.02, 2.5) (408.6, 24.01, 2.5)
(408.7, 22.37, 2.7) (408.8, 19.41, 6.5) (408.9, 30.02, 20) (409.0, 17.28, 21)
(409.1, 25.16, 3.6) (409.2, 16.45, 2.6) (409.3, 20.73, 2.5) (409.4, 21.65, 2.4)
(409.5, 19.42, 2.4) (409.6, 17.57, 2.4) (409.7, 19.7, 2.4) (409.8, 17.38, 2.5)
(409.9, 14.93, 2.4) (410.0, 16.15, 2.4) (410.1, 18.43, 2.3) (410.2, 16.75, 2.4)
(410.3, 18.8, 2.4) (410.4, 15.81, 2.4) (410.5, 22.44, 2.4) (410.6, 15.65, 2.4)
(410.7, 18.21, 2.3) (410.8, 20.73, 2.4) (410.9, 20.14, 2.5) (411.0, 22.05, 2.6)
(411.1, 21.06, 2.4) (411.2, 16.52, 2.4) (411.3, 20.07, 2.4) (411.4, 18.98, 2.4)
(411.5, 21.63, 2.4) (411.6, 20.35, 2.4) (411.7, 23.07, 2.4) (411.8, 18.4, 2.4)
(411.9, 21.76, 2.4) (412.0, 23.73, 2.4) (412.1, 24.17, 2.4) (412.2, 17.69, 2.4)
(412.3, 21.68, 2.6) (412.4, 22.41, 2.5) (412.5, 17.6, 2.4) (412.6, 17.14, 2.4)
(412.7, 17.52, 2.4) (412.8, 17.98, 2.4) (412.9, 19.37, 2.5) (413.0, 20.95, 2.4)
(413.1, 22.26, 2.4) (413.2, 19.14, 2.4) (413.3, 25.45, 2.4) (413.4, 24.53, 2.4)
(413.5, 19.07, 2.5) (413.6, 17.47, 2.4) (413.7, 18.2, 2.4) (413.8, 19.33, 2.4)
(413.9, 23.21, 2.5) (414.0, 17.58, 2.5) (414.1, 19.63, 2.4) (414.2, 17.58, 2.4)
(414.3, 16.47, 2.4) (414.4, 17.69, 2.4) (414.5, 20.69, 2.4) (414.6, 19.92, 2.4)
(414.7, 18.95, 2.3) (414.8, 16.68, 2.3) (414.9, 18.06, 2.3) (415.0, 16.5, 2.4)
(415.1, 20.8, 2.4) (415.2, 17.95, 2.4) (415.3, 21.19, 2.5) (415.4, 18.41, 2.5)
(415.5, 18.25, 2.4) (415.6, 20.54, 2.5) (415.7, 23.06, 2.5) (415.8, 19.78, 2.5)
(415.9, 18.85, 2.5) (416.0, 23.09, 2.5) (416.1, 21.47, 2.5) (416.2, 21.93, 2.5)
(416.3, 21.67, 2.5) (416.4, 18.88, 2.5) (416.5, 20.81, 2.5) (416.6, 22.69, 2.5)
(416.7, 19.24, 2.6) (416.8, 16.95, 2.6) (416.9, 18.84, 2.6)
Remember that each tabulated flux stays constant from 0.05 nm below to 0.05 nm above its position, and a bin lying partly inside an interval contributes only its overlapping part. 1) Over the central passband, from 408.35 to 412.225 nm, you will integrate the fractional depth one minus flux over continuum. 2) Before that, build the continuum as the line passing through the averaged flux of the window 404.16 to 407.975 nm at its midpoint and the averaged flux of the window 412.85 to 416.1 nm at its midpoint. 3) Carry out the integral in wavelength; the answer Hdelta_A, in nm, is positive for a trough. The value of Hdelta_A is -0.048 nm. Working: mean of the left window 20.2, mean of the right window 19.7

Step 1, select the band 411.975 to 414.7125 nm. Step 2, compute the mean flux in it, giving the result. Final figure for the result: 19.9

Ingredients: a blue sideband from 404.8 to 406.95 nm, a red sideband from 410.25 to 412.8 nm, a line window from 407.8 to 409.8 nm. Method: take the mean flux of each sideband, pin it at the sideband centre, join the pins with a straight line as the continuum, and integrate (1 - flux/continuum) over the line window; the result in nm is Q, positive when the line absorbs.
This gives -0.164 nm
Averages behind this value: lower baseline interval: 19.9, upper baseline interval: 19.9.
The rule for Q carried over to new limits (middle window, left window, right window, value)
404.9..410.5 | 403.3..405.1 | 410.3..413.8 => -0.16 nm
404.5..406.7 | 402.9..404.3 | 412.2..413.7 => -0.07 nm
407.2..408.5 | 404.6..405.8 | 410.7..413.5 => -0.09 nm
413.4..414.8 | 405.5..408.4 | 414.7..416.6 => 0.07 nm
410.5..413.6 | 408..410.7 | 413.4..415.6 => -0.13 nm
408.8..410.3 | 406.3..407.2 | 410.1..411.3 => 0.00 nm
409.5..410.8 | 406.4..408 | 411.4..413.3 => 0.18 nm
